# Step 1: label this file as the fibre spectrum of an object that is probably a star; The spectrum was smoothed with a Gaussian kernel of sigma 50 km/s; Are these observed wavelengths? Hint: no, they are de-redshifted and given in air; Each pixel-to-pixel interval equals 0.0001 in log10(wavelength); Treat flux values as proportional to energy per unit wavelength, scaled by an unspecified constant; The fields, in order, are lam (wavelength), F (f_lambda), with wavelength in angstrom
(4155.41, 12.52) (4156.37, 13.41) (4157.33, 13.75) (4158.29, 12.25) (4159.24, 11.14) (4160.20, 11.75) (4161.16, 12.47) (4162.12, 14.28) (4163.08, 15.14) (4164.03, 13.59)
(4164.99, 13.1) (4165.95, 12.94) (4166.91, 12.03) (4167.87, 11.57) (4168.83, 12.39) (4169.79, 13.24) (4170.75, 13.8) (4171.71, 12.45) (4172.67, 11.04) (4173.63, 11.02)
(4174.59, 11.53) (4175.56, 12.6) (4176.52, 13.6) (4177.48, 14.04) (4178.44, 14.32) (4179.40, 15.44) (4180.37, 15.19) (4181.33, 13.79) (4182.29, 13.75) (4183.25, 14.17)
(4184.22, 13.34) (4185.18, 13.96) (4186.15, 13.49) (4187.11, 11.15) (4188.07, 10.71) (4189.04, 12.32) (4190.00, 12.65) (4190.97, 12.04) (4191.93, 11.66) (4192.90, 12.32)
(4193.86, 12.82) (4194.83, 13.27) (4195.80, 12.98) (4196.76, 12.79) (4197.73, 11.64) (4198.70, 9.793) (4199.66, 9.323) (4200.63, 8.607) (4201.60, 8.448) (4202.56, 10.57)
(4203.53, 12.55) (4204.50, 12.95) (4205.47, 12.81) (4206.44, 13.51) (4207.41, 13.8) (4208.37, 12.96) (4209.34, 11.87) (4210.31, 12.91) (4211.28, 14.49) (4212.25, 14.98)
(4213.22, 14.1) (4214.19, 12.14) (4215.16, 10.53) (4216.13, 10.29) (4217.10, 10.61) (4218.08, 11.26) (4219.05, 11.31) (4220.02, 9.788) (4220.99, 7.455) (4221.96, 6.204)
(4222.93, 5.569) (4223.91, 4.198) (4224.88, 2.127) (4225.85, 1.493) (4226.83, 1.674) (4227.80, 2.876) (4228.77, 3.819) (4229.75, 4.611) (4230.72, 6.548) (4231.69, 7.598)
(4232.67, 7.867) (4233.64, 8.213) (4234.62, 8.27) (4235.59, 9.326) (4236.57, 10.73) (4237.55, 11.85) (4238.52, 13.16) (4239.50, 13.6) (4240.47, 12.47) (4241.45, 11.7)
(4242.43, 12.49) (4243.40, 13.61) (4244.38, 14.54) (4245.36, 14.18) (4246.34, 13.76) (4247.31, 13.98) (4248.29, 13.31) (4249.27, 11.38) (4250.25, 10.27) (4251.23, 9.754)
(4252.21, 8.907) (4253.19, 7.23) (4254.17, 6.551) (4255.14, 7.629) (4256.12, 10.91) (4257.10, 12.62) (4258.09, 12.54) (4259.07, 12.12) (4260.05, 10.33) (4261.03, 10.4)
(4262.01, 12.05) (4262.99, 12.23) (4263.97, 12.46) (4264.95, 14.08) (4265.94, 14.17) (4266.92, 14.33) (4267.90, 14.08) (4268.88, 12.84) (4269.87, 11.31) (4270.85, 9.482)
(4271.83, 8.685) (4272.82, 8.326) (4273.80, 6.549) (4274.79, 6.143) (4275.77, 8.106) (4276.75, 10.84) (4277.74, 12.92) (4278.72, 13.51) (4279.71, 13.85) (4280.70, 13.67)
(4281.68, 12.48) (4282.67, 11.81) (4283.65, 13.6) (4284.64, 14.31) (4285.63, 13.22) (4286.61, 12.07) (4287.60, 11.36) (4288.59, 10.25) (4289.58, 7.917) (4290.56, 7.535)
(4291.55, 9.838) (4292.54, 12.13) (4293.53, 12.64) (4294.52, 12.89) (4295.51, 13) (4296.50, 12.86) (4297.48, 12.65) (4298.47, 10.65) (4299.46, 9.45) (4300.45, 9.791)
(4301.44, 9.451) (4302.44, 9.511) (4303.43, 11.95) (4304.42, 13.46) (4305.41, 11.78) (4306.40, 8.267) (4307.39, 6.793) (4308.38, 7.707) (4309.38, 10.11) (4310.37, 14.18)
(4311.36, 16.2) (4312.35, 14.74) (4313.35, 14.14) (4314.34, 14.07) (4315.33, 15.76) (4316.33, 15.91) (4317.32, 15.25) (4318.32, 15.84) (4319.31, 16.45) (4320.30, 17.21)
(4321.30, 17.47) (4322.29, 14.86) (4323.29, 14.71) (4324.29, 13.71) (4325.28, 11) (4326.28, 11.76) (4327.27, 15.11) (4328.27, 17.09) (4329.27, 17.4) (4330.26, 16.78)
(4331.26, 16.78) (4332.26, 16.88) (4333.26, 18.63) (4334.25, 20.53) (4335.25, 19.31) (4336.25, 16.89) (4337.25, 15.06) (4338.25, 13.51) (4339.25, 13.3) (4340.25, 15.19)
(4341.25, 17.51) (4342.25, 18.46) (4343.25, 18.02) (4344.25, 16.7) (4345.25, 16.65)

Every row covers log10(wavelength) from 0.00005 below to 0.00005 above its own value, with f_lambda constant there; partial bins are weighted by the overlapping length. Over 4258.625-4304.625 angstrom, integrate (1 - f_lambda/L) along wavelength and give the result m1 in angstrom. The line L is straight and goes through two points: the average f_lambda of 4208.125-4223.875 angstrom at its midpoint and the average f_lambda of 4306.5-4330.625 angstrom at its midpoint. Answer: 5.5 angstrom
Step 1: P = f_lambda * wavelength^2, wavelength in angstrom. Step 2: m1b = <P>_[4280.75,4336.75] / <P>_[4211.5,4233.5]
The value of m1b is 1.8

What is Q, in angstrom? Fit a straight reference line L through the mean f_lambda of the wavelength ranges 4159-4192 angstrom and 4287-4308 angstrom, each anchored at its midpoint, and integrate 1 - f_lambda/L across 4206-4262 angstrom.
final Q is 8.4 angstrom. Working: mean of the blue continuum 12.9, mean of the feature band 10.1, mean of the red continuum 10.7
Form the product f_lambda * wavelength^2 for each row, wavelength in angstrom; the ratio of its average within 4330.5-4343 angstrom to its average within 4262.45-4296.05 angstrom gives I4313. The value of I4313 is 1.5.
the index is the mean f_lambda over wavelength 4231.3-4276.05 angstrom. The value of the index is 11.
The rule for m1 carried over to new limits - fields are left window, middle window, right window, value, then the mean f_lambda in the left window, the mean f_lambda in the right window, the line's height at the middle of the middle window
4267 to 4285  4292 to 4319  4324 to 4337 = 3.4 angstrom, 11.3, 16.3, 14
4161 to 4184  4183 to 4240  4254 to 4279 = 9.6 angstrom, 13.2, 11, 12.3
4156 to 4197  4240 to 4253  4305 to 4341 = 1.5 angstrom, 12.9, 14.8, 13.8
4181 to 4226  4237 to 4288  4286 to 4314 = -2.1 angstrom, 11.2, 11.2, 11.2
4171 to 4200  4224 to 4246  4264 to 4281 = 5.8 angstrom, 12.7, 11.3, 11.9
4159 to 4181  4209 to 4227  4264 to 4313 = 4.6 angstrom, 13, 11.4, 12.4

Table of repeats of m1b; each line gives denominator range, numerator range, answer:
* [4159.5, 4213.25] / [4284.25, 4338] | 1.13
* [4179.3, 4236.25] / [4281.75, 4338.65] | 1.36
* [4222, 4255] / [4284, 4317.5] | 1.35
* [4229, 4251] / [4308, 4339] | 1.45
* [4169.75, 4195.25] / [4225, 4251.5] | 0.77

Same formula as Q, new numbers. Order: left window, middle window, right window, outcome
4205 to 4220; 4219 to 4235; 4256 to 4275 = 8.49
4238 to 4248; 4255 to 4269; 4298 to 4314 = 0.43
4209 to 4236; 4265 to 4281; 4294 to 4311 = -2.11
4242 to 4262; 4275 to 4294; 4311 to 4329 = 2.19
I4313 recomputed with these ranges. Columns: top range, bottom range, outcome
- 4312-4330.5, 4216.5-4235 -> 2.48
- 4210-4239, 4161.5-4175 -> 0.69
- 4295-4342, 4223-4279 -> 1.46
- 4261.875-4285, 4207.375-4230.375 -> 1.39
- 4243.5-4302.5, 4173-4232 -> 1.09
